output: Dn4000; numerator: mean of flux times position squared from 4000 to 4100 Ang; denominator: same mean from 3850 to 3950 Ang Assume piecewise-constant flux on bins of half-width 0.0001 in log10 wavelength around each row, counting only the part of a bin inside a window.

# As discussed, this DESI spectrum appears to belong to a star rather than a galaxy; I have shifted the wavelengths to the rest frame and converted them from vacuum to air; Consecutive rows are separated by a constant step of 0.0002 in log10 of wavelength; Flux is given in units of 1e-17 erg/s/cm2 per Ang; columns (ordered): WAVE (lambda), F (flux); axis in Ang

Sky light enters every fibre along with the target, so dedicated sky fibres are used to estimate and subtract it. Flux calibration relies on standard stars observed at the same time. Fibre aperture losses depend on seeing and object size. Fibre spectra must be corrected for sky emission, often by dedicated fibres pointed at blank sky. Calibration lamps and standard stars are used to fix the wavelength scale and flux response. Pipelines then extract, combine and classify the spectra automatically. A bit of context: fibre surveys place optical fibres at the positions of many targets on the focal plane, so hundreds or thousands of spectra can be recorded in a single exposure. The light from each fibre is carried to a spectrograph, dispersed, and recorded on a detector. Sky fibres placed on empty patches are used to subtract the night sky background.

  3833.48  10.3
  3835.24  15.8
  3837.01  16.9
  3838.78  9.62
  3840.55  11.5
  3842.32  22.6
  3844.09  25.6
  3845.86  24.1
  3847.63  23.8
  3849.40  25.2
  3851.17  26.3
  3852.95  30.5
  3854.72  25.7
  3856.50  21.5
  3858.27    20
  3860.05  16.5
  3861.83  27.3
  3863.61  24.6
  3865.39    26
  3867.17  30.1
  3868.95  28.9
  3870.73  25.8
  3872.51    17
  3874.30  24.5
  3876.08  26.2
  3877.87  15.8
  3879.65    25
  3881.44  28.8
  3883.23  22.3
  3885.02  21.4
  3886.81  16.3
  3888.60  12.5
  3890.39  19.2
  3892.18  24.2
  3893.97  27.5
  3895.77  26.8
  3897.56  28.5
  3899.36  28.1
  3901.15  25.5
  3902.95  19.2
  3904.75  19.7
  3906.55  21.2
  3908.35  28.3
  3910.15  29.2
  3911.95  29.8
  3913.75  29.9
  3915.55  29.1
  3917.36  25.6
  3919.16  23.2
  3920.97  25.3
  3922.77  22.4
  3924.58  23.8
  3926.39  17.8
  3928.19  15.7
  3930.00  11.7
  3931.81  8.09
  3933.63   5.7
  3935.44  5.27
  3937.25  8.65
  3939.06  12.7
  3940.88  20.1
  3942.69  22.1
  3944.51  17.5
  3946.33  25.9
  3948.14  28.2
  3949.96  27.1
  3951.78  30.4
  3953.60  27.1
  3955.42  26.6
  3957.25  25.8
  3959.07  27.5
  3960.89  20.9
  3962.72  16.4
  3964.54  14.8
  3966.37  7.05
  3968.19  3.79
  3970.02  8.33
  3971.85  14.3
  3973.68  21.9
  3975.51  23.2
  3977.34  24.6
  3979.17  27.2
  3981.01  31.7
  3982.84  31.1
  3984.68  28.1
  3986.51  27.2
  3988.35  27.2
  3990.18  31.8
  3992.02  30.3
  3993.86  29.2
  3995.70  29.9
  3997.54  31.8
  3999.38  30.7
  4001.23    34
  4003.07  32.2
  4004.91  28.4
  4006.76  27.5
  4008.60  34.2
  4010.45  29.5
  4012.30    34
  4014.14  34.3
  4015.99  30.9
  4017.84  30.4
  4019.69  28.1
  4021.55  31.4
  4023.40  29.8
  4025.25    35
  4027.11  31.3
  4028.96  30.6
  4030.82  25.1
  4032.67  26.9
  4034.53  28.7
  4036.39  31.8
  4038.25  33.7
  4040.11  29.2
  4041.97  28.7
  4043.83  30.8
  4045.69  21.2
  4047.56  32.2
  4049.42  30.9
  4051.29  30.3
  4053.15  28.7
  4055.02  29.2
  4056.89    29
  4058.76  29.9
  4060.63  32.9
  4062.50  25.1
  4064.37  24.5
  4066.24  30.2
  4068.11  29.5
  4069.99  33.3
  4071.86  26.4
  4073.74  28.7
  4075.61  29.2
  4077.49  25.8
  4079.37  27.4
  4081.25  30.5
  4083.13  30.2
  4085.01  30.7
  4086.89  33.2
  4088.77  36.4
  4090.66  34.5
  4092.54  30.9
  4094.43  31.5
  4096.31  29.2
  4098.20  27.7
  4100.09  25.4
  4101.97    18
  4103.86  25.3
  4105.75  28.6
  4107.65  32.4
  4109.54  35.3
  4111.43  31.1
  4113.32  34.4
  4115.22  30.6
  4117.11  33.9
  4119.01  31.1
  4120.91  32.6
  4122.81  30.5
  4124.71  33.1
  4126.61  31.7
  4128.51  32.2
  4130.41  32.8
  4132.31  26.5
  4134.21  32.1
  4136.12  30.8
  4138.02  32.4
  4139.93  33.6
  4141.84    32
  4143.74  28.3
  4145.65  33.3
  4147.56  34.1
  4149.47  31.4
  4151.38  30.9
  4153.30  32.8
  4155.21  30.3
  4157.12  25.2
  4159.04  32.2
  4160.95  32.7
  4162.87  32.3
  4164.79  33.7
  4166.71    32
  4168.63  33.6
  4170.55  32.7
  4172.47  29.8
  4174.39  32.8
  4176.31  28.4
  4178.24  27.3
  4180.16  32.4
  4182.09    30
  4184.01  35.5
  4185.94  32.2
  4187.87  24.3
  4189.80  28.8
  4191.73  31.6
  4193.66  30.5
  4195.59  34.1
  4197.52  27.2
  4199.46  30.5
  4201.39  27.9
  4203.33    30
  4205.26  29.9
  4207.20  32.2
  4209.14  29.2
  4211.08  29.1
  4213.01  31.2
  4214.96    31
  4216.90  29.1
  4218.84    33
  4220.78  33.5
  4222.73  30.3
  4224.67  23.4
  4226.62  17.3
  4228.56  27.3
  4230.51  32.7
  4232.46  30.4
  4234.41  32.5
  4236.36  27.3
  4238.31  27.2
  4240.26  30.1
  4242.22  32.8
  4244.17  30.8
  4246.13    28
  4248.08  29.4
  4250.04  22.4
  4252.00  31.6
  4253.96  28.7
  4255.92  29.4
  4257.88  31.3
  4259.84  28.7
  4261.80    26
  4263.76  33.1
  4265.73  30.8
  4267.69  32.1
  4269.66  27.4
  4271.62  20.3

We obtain 1.5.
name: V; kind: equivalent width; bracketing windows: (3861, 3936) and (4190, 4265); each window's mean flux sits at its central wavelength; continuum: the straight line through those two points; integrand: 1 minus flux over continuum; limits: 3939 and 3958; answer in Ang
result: -0.7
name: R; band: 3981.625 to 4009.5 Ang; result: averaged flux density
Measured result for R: 30.3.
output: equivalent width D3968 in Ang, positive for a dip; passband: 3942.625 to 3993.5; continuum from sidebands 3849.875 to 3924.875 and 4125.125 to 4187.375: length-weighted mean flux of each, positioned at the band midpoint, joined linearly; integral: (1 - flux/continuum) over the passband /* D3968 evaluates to 6.2 Ang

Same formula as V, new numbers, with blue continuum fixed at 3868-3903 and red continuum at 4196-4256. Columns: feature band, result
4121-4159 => -4.9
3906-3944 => 6.6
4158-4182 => -2.8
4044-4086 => -4.0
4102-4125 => -3.1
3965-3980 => 5.2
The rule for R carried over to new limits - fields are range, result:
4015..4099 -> 29.8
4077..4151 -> 30.8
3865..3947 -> 21.6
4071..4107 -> 29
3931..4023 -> 24.2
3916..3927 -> 23.4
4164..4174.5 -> 32.4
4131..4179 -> 31.3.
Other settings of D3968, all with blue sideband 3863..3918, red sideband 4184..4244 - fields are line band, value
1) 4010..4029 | -3.56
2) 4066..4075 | -0.73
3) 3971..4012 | -3.93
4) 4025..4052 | -2.83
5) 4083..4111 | -2.22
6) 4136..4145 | -0.97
